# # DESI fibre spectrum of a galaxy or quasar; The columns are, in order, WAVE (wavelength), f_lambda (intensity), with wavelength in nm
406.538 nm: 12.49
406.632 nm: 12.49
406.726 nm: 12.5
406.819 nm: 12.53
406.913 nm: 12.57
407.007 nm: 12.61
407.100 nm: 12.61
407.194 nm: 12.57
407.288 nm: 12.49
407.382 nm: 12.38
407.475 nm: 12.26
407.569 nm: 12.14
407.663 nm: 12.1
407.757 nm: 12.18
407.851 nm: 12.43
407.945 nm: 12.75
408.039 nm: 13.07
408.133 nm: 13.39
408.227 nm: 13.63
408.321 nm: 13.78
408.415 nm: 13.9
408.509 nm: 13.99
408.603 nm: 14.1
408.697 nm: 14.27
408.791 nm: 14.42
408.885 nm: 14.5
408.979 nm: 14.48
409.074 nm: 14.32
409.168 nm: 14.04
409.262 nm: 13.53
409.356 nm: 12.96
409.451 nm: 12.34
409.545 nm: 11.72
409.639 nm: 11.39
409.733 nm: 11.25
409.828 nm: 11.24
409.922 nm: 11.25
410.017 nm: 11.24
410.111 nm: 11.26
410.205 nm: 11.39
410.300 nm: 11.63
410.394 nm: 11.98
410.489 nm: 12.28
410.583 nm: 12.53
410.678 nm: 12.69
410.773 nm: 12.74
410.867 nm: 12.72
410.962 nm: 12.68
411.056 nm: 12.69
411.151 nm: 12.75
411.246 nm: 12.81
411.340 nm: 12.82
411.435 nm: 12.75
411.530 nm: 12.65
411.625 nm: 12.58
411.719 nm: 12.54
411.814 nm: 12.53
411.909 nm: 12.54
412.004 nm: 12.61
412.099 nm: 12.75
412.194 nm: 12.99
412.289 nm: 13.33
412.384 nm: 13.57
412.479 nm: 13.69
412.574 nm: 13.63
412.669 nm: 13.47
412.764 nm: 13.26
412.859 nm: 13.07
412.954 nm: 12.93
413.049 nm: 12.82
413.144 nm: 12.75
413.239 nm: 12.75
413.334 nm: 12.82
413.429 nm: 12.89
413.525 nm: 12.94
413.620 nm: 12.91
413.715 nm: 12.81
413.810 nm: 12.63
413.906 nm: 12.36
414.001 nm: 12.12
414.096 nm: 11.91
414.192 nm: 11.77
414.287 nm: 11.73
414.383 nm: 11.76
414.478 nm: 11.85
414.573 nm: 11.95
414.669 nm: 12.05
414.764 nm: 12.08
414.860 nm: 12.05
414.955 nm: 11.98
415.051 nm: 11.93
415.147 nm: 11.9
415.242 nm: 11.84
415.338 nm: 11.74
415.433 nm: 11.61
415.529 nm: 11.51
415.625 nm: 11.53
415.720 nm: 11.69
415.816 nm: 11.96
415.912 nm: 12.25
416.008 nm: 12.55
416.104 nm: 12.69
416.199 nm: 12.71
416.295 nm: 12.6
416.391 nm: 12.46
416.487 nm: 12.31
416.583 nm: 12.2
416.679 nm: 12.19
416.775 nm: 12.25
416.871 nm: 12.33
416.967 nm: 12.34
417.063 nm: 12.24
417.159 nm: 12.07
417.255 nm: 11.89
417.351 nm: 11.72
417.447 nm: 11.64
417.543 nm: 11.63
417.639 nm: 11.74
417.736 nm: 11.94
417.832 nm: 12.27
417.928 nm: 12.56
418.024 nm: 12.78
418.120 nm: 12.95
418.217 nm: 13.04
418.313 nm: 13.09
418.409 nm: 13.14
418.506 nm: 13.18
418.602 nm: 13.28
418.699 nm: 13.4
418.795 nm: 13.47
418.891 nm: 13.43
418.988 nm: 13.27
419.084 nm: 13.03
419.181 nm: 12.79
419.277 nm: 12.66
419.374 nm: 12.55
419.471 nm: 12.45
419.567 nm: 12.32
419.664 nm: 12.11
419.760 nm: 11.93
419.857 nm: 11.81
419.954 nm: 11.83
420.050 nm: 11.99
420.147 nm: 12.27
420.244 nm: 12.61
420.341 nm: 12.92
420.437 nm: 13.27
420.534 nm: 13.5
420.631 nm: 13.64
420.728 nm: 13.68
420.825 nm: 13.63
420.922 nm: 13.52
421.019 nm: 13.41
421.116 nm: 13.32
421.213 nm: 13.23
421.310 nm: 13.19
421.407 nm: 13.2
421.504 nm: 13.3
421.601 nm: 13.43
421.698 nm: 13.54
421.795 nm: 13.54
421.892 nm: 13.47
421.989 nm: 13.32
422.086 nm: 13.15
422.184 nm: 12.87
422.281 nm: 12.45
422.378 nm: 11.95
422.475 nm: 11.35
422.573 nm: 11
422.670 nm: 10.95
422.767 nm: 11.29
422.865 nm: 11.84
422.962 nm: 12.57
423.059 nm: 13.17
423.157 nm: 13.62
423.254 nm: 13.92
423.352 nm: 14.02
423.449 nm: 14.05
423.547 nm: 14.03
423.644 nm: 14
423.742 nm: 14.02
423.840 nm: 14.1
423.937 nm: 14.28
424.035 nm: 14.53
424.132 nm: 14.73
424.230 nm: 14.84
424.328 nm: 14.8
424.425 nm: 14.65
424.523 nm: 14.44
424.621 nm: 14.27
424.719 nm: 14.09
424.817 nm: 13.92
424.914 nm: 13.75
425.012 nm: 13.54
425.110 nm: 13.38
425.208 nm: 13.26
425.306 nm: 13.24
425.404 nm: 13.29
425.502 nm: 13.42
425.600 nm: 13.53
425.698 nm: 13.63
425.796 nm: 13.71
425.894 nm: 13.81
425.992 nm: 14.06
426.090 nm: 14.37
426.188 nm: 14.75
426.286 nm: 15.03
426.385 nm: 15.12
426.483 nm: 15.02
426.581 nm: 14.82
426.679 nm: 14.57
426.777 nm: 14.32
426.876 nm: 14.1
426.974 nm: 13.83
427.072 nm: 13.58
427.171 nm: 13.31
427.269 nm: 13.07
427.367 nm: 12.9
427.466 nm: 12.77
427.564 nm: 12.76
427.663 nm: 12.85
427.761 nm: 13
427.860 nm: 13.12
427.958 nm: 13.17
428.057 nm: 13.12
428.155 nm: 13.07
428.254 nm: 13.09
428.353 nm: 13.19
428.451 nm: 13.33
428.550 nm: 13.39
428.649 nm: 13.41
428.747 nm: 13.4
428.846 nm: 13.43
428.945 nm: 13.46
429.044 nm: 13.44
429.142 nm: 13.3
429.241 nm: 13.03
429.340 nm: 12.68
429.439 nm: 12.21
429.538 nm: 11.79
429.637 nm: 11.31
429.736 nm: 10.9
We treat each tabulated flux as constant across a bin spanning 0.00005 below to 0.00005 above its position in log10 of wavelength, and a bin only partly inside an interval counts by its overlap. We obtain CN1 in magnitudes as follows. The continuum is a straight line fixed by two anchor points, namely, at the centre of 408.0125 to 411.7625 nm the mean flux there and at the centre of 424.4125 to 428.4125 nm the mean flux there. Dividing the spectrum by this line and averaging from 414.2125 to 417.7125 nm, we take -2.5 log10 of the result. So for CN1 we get 0.10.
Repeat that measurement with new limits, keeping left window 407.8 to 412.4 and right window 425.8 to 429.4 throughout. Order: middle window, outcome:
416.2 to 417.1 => 0.07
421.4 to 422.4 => 0.02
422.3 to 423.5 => 0.08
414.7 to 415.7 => 0.11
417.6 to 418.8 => 0.03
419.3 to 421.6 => 0.03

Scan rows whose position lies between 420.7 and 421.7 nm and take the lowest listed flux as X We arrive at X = 13.19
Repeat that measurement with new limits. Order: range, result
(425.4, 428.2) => 12.76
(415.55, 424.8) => 10.95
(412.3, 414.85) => 11.73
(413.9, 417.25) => 11.51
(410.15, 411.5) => 11.39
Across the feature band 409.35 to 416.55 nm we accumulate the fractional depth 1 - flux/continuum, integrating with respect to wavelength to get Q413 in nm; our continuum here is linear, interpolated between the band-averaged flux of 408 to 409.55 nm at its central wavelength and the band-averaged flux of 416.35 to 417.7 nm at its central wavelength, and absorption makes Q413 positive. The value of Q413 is 0.29 nm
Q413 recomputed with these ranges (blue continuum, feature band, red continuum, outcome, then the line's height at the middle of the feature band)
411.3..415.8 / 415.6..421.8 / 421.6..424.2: 0.090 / 12.9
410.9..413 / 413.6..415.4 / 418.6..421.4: 0.121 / 12.9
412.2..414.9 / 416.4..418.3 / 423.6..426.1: 0.124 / 13.1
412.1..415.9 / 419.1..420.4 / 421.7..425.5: 0.067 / 13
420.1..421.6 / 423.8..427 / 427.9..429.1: -0.213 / 13.3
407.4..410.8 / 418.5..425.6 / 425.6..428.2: 0.145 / 13.5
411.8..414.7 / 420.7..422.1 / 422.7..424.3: 0.007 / 13.5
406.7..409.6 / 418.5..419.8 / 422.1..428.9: 0.053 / 13.4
